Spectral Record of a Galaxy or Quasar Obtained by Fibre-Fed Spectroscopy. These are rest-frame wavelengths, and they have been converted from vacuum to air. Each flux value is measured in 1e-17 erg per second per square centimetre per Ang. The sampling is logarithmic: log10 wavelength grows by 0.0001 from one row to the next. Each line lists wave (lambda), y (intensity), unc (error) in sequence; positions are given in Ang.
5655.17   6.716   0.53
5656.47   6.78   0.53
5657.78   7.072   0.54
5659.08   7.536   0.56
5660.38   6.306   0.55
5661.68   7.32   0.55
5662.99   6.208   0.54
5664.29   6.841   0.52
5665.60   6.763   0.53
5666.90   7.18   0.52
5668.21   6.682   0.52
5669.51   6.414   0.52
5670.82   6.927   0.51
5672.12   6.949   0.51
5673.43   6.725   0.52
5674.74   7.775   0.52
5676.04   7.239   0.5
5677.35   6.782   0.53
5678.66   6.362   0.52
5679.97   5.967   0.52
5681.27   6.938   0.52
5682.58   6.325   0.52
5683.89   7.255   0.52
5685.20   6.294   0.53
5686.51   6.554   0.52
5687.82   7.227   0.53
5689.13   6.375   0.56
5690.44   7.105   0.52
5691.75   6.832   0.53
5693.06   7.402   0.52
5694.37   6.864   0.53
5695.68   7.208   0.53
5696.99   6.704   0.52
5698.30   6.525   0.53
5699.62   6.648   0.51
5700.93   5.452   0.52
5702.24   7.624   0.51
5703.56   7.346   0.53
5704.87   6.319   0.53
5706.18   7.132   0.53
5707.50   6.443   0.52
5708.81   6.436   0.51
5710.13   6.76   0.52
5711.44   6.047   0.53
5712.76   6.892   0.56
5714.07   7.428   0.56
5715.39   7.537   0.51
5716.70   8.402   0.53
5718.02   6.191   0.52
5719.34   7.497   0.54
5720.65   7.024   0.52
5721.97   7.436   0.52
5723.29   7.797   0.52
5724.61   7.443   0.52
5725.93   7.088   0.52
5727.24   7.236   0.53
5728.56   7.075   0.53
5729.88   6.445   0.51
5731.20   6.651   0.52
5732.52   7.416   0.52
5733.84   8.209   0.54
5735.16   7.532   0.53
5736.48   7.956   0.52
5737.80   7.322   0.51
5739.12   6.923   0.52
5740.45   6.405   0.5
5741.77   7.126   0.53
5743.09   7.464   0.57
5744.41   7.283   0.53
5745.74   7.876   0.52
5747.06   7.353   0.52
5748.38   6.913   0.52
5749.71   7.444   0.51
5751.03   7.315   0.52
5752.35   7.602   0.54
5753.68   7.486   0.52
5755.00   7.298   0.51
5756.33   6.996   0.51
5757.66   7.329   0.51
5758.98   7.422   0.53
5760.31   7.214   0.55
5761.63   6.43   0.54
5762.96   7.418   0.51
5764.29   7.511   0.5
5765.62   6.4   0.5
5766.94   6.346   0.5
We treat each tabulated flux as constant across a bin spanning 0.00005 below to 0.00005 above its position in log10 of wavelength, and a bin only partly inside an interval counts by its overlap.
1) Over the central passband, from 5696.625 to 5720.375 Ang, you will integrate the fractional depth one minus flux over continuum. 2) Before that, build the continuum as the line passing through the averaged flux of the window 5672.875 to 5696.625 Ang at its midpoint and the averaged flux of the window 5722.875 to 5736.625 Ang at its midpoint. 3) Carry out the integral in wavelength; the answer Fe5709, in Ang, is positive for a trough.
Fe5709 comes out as 0.80 Ang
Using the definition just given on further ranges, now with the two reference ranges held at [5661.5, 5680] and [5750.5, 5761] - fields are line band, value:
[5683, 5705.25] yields 0.5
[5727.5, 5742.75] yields 0.0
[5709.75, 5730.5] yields -0.1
